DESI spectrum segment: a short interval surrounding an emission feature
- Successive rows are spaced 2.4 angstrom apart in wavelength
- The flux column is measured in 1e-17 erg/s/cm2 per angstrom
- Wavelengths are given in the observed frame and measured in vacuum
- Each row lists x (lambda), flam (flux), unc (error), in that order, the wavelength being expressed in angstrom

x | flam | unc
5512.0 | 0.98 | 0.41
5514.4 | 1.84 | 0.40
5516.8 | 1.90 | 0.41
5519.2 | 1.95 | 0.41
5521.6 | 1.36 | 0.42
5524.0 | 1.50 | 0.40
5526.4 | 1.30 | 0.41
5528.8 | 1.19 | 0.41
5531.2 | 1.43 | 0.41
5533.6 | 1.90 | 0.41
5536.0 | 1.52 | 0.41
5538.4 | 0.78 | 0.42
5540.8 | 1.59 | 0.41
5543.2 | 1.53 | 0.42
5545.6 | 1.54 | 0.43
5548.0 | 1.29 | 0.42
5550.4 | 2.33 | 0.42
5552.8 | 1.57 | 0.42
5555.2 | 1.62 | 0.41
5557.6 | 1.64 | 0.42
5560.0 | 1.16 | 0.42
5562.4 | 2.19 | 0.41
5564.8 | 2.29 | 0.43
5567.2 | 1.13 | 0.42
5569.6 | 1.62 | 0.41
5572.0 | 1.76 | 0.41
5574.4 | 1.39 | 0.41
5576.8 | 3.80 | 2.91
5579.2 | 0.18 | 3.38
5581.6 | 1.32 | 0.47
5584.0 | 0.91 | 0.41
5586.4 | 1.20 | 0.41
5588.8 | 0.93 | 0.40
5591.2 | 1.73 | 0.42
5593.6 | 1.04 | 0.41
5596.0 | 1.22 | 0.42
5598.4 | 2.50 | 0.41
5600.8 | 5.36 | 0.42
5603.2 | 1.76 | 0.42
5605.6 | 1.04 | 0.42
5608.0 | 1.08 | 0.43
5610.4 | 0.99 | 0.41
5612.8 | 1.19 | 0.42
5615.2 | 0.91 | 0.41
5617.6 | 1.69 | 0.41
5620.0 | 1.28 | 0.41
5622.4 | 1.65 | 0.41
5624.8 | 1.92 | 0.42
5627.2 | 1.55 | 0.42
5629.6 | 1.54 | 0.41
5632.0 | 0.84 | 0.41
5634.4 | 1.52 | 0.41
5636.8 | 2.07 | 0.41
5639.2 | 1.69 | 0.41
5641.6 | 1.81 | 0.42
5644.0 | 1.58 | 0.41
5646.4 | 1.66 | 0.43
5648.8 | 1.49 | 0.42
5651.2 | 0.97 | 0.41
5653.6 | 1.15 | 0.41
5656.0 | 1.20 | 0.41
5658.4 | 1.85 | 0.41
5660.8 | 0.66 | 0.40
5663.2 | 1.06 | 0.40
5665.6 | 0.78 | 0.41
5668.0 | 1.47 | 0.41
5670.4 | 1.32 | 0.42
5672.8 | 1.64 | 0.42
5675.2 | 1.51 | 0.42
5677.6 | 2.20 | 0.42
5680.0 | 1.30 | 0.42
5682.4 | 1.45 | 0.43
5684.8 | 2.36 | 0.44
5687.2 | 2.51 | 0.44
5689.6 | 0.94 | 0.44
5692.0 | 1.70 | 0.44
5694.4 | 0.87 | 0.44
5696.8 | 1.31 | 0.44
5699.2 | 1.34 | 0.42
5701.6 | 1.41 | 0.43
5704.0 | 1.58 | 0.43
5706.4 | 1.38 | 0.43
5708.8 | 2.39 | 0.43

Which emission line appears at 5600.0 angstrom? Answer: H-beta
